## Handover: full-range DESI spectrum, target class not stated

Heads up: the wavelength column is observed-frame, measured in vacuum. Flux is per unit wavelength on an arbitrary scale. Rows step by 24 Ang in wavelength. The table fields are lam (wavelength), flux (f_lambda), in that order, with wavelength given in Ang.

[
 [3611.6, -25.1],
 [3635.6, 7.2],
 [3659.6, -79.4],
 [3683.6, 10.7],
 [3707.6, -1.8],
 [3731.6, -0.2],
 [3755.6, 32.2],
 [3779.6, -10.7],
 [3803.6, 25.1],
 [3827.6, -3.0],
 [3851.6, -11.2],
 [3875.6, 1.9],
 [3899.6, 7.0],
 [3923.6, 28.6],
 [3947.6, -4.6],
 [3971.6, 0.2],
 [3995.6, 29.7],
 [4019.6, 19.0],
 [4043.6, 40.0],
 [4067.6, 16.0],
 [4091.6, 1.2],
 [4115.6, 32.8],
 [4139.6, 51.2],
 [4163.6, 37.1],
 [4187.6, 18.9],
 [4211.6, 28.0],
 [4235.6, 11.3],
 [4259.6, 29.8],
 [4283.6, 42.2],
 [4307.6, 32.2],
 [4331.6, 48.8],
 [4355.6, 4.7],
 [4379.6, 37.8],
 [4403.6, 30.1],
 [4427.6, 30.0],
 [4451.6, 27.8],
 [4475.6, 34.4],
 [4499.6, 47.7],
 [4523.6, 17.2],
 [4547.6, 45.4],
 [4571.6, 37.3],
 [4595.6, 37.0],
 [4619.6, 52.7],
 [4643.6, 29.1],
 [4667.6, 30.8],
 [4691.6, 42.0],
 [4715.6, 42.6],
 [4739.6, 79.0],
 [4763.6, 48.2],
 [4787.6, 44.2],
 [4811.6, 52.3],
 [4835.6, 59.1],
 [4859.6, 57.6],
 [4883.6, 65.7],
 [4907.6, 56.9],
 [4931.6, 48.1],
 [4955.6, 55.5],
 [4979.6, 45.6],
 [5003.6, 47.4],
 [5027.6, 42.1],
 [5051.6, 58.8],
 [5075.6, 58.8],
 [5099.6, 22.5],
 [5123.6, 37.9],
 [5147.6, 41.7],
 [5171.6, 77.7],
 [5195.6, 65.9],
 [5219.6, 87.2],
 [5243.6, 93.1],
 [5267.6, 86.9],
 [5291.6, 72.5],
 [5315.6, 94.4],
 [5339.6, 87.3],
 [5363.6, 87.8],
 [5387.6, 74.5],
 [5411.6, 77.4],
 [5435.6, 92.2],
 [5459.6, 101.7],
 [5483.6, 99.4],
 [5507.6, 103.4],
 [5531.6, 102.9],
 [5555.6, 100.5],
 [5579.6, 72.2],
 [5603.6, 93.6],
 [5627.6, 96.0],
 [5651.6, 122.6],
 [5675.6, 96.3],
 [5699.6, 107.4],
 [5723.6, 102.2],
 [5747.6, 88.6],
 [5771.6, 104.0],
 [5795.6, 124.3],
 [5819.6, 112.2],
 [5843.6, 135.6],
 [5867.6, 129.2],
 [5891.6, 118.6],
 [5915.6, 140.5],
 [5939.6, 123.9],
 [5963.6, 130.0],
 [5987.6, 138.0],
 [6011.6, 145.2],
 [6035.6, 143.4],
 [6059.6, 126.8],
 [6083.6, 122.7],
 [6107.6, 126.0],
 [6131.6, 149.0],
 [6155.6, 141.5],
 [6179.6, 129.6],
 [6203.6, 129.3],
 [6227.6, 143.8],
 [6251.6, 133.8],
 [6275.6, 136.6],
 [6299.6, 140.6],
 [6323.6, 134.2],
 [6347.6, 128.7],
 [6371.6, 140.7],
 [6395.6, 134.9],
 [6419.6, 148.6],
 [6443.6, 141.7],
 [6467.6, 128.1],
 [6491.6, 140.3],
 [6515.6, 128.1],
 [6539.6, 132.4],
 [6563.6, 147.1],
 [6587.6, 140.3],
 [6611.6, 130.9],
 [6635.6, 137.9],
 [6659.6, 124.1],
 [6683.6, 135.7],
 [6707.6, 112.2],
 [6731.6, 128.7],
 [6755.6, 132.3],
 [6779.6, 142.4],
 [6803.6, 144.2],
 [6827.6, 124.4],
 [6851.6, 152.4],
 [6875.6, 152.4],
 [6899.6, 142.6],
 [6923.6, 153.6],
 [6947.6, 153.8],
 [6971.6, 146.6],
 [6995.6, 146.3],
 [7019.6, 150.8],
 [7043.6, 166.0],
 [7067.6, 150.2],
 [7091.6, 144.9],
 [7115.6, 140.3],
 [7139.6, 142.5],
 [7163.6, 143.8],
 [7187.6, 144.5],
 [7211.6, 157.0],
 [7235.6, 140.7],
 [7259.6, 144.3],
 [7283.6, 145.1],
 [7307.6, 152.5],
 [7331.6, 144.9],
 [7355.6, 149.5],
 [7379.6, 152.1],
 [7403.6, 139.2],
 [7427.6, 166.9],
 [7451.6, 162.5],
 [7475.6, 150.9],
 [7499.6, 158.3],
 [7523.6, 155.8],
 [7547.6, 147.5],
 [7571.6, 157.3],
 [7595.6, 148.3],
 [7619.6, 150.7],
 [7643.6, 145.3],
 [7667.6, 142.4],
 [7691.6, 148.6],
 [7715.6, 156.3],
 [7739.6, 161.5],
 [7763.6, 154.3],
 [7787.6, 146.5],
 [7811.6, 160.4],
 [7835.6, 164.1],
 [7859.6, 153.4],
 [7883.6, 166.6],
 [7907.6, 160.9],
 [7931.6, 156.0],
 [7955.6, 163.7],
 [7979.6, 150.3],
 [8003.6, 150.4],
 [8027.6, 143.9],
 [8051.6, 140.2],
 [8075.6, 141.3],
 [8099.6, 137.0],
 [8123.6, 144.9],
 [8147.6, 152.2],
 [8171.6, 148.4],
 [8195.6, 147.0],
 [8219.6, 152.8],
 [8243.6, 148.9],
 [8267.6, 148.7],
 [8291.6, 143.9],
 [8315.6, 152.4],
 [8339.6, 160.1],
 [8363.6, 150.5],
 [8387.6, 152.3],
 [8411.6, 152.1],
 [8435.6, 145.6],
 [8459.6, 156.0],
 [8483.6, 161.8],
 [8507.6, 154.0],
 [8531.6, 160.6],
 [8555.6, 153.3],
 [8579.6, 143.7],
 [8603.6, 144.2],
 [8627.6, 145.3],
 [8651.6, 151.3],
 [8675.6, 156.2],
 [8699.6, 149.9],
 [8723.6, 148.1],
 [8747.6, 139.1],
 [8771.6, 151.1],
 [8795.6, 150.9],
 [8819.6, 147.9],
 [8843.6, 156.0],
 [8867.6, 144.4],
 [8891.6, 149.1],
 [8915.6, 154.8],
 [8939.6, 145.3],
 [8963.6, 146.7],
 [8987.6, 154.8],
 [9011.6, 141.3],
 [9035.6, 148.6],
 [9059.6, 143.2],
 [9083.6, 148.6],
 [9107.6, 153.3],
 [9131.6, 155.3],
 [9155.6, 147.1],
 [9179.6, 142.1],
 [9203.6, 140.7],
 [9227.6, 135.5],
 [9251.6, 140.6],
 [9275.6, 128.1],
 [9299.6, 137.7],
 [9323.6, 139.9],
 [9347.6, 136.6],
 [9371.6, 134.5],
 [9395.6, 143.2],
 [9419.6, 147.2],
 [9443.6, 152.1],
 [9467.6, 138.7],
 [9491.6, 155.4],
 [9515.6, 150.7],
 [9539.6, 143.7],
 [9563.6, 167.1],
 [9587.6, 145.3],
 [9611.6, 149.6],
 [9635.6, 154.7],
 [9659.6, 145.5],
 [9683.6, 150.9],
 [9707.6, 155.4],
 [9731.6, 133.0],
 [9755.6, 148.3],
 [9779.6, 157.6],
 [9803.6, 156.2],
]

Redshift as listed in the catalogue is 0.30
